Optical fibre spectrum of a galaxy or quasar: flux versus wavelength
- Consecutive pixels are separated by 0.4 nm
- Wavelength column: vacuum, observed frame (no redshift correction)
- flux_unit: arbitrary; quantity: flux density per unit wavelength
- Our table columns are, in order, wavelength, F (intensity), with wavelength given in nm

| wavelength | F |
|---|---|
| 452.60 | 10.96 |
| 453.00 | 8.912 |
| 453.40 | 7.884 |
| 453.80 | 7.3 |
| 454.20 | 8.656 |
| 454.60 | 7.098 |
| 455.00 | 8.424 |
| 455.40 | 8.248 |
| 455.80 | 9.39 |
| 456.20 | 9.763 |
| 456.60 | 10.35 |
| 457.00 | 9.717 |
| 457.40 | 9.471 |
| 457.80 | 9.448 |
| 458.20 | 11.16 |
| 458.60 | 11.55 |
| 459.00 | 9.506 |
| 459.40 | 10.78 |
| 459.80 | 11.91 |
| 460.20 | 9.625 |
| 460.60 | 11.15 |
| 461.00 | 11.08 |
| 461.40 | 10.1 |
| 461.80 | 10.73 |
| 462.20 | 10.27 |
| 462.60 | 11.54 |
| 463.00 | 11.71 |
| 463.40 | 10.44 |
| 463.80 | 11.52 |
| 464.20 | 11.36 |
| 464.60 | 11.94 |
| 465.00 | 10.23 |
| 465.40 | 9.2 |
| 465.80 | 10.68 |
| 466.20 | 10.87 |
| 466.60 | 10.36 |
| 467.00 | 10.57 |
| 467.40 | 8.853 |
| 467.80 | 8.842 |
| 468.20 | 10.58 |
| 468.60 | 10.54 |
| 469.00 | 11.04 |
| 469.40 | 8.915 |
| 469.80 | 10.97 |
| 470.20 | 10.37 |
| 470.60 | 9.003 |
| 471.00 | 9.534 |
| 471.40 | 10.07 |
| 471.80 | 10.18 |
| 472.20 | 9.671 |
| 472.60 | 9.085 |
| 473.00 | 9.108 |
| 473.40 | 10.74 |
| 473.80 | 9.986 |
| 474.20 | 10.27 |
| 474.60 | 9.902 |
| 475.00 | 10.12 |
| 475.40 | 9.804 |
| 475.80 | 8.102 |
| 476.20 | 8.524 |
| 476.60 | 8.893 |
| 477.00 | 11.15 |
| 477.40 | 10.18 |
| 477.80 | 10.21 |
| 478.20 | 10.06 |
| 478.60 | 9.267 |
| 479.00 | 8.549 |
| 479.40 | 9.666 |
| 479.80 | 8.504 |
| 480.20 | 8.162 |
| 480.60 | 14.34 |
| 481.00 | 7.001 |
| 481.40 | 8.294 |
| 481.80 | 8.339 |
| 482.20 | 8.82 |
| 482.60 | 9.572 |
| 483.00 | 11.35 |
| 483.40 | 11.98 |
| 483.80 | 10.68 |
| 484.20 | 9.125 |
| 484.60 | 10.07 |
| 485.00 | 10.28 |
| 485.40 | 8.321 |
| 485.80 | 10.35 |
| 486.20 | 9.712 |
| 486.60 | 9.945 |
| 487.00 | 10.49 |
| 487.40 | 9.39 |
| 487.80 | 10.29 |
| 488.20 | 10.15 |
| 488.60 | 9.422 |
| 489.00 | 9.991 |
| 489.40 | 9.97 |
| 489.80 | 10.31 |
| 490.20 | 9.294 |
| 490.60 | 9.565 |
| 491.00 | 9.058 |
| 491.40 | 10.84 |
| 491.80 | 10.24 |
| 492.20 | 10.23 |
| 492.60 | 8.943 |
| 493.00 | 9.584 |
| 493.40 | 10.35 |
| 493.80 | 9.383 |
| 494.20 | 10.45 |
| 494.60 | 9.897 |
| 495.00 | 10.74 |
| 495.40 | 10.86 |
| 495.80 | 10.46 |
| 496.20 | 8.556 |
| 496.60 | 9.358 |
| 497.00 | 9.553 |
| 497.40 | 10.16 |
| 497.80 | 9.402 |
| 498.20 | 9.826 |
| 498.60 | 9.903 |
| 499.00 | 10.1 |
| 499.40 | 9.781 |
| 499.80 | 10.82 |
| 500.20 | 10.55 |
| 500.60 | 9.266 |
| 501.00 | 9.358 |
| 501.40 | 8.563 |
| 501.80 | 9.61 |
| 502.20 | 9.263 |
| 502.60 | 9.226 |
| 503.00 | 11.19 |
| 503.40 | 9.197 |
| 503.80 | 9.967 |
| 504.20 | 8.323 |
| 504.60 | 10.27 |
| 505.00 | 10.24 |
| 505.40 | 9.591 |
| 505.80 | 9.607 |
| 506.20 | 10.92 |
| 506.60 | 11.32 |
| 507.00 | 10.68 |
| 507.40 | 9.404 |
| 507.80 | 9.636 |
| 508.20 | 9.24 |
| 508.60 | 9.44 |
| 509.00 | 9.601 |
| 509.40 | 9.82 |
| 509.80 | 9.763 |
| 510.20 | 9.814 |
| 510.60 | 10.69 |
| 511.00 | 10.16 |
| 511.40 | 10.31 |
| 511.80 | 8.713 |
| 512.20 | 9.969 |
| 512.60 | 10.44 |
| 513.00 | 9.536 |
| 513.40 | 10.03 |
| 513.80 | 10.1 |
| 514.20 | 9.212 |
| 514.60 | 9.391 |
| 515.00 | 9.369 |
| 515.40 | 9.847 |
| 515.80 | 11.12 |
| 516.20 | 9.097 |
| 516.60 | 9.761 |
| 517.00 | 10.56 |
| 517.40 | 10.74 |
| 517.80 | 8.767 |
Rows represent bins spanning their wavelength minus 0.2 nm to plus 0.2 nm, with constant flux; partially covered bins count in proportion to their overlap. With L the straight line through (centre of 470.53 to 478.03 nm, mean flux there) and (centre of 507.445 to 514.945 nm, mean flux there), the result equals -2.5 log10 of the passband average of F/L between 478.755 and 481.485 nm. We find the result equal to 0.05 mag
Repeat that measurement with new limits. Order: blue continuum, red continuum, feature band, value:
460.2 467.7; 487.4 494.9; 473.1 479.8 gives 0.068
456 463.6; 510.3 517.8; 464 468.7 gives 0.014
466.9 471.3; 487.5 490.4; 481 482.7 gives 0.166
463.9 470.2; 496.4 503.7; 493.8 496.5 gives -0.027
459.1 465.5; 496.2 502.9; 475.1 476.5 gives 0.170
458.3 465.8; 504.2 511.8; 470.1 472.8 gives 0.103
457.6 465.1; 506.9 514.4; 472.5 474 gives 0.088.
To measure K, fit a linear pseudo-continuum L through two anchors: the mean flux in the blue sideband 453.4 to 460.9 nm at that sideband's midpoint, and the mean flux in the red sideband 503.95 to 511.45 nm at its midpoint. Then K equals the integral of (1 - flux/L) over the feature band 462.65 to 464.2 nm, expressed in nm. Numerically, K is -0.26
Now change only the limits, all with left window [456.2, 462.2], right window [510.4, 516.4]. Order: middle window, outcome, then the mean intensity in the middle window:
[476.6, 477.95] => 0.00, 10.3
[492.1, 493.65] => 0.05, 9.73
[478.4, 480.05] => 0.20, 8.97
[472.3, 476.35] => 0.28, 9.58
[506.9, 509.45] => 0.07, 9.64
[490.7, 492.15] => 0.01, 10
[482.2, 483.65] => -0.07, 10.7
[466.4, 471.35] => 0.18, 9.97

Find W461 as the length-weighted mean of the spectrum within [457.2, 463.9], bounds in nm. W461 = 10.7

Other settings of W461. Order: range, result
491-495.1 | 10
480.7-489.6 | 9.76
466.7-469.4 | 10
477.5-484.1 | 9.67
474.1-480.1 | 9.51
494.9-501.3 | 9.88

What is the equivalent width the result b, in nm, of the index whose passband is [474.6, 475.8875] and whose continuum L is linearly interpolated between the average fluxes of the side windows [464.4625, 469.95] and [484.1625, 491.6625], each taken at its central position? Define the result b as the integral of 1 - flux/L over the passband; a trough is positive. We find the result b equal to 0.07 nm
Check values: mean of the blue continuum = 10.2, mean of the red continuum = 9.84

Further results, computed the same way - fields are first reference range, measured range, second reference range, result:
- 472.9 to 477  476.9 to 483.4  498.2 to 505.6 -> 0.01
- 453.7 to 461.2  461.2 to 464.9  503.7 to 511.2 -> -0.48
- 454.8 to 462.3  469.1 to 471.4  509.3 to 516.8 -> 0.05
